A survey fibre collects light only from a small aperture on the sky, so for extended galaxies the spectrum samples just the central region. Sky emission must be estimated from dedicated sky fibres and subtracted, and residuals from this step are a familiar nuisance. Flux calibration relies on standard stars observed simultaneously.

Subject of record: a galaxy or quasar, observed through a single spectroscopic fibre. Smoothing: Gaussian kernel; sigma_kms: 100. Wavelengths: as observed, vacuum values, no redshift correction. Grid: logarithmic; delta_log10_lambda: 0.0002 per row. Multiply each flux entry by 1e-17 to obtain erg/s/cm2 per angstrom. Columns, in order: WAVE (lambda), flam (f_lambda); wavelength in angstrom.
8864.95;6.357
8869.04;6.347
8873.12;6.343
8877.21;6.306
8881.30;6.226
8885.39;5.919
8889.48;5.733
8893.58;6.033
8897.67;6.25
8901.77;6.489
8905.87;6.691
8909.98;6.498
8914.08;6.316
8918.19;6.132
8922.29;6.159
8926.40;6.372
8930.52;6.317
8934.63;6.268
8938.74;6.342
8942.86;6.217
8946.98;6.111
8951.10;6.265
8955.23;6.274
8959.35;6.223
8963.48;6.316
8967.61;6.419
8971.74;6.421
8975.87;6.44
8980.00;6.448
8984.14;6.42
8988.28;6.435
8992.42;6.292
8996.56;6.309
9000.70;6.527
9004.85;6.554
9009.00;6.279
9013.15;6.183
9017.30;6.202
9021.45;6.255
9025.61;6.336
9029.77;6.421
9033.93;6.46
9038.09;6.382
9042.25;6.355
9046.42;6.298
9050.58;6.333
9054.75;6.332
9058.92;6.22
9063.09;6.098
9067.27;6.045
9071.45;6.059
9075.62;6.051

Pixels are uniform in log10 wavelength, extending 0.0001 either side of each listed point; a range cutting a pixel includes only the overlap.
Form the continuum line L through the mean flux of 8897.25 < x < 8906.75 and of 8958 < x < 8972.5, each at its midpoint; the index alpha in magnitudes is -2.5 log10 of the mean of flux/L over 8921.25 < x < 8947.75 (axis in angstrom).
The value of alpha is 0.03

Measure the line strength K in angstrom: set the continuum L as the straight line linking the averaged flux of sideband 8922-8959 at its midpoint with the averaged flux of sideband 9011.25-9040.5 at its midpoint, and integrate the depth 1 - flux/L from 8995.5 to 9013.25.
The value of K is -0.2 angstrom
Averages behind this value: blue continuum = 6.26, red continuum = 6.32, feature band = 6.39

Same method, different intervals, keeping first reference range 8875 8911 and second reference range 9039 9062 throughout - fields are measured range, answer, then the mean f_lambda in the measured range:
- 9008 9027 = 0.1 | 6.25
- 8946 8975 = -0.2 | 6.3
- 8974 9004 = -0.7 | 6.42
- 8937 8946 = 0.0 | 6.25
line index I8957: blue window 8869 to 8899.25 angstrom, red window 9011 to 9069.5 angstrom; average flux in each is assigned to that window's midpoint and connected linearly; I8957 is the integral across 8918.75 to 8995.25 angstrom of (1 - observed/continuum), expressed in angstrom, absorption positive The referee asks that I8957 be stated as -1.42 angstrom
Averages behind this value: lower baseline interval 6.13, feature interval 6.32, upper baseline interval 6.28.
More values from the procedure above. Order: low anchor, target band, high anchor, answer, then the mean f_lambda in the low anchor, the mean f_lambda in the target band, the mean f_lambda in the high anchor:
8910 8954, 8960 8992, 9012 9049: -0.55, 6.26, 6.4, 6.33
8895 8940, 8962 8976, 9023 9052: -0.09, 6.35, 6.4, 6.37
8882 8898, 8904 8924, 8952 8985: -0.87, 5.98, 6.36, 6.36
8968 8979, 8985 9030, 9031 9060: 0.35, 6.43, 6.34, 6.35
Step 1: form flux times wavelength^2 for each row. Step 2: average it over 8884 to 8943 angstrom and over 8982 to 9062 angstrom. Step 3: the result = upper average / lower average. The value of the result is 1.0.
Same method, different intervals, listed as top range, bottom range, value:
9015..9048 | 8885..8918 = 1.04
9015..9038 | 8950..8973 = 1.02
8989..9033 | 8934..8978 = 1.02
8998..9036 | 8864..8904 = 1.06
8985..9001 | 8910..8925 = 1.04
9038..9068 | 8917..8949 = 1.03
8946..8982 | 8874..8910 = 1.03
